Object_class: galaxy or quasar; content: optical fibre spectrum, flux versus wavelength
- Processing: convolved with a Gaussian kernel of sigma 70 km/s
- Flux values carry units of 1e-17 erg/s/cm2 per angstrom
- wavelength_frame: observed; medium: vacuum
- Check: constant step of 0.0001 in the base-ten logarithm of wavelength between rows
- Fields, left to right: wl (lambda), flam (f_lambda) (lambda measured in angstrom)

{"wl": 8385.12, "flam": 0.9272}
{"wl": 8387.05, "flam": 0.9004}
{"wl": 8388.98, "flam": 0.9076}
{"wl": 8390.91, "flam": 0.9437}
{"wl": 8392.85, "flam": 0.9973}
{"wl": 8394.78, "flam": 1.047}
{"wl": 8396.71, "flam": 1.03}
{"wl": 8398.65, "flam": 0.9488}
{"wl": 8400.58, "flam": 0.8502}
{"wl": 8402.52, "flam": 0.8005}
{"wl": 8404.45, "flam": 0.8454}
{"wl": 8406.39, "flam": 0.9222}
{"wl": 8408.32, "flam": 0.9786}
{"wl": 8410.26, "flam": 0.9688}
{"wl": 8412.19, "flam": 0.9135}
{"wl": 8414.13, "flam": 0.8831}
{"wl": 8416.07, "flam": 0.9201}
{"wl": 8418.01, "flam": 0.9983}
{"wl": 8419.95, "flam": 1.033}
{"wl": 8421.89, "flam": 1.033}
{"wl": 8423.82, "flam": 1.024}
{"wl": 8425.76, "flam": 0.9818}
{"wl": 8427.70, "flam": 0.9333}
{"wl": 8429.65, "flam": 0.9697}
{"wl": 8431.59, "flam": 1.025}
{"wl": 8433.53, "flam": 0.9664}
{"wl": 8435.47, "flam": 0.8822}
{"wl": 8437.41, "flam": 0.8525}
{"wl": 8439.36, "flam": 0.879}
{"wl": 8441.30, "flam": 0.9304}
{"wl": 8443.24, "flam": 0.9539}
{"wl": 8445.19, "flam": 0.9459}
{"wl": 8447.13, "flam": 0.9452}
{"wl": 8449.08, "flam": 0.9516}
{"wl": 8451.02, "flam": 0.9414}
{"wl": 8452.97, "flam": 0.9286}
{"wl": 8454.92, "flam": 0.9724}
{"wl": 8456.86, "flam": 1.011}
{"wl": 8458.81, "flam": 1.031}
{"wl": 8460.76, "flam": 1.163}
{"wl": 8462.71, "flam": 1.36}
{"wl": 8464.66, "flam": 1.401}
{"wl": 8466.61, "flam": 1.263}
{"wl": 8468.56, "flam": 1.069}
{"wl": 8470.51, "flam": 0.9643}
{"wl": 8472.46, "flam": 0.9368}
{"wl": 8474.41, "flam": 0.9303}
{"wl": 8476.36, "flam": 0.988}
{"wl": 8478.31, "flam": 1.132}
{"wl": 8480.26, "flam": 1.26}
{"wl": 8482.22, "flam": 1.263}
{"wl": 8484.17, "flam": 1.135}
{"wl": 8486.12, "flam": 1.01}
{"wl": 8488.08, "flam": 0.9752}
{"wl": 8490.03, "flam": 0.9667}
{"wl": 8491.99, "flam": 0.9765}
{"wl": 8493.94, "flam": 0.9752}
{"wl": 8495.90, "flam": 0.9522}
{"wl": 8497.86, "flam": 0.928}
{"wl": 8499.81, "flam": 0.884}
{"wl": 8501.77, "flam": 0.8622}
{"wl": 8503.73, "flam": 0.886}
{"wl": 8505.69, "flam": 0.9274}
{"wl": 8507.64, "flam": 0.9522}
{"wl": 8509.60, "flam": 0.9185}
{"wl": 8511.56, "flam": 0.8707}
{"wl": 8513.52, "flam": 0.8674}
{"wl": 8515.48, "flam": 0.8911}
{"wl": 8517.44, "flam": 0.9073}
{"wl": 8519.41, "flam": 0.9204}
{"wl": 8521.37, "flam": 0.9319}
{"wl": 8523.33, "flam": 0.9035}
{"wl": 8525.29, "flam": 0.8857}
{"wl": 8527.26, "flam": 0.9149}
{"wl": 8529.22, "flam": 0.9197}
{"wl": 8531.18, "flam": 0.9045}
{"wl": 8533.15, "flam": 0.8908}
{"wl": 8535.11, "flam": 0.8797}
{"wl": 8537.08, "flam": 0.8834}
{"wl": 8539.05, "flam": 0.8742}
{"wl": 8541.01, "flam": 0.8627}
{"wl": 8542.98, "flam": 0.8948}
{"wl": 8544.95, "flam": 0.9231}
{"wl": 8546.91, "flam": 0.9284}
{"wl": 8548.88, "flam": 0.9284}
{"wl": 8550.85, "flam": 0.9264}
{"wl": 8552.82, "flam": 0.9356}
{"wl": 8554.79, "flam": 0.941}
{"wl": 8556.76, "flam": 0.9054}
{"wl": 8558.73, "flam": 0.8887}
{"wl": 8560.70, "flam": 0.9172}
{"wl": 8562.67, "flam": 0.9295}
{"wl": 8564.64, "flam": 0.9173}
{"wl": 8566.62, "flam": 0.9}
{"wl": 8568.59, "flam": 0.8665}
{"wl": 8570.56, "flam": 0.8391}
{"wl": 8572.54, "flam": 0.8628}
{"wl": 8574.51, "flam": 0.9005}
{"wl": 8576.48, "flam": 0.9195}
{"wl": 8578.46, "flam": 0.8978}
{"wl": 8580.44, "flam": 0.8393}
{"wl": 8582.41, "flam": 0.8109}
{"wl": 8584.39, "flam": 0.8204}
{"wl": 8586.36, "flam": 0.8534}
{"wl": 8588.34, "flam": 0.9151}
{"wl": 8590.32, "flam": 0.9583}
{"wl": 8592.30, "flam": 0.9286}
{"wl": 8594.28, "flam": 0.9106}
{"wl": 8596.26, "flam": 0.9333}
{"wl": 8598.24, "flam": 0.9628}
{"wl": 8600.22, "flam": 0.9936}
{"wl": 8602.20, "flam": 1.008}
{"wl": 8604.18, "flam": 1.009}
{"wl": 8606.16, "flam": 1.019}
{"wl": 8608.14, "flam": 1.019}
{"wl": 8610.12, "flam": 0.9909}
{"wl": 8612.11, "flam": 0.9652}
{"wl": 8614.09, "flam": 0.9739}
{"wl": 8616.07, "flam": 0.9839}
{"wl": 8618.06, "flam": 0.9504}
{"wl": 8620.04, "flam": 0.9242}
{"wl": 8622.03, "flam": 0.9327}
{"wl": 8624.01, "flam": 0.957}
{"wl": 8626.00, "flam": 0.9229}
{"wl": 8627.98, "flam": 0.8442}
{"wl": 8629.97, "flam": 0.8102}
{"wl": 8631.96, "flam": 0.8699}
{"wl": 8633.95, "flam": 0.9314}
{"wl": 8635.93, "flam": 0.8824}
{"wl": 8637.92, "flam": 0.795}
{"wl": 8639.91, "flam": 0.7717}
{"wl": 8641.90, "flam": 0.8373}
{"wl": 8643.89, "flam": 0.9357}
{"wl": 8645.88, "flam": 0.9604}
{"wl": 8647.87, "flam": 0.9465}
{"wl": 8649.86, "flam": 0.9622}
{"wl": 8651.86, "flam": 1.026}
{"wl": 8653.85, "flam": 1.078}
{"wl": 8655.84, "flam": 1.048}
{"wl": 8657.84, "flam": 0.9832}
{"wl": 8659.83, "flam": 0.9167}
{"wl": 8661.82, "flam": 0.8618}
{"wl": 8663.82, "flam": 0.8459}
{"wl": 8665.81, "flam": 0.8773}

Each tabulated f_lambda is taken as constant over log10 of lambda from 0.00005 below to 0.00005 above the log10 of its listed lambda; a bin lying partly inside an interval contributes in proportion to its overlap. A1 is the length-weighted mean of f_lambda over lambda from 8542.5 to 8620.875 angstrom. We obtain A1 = 0.925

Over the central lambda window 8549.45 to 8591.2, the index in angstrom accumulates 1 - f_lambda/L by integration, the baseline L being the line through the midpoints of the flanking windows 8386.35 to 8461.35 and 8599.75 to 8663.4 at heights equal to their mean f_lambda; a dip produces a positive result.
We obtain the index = 2.3 angstrom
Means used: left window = 0.953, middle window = 0.893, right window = 0.94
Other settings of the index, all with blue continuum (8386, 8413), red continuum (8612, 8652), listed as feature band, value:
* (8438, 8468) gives -3.75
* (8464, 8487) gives -4.57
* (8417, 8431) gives -1.00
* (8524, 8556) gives 0.46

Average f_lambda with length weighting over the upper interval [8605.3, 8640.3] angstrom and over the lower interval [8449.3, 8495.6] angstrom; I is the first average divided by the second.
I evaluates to 0.86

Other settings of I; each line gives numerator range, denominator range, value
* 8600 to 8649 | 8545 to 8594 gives 1.03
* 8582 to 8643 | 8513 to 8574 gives 1.02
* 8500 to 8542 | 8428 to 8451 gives 0.96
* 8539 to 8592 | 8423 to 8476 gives 0.89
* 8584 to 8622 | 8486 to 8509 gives 1.02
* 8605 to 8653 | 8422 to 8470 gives 0.91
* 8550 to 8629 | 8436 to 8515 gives 0.92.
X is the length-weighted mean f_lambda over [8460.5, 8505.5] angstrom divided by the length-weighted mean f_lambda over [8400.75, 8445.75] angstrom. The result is 1.12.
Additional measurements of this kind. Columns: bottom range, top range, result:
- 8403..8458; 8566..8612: 0.97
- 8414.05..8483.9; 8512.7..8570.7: 0.88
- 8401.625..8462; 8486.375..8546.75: 0.95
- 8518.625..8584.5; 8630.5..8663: 1.03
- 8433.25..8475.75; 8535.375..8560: 0.89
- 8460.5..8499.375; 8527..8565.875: 0.84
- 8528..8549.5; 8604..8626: 1.08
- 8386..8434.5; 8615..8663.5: 0.97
